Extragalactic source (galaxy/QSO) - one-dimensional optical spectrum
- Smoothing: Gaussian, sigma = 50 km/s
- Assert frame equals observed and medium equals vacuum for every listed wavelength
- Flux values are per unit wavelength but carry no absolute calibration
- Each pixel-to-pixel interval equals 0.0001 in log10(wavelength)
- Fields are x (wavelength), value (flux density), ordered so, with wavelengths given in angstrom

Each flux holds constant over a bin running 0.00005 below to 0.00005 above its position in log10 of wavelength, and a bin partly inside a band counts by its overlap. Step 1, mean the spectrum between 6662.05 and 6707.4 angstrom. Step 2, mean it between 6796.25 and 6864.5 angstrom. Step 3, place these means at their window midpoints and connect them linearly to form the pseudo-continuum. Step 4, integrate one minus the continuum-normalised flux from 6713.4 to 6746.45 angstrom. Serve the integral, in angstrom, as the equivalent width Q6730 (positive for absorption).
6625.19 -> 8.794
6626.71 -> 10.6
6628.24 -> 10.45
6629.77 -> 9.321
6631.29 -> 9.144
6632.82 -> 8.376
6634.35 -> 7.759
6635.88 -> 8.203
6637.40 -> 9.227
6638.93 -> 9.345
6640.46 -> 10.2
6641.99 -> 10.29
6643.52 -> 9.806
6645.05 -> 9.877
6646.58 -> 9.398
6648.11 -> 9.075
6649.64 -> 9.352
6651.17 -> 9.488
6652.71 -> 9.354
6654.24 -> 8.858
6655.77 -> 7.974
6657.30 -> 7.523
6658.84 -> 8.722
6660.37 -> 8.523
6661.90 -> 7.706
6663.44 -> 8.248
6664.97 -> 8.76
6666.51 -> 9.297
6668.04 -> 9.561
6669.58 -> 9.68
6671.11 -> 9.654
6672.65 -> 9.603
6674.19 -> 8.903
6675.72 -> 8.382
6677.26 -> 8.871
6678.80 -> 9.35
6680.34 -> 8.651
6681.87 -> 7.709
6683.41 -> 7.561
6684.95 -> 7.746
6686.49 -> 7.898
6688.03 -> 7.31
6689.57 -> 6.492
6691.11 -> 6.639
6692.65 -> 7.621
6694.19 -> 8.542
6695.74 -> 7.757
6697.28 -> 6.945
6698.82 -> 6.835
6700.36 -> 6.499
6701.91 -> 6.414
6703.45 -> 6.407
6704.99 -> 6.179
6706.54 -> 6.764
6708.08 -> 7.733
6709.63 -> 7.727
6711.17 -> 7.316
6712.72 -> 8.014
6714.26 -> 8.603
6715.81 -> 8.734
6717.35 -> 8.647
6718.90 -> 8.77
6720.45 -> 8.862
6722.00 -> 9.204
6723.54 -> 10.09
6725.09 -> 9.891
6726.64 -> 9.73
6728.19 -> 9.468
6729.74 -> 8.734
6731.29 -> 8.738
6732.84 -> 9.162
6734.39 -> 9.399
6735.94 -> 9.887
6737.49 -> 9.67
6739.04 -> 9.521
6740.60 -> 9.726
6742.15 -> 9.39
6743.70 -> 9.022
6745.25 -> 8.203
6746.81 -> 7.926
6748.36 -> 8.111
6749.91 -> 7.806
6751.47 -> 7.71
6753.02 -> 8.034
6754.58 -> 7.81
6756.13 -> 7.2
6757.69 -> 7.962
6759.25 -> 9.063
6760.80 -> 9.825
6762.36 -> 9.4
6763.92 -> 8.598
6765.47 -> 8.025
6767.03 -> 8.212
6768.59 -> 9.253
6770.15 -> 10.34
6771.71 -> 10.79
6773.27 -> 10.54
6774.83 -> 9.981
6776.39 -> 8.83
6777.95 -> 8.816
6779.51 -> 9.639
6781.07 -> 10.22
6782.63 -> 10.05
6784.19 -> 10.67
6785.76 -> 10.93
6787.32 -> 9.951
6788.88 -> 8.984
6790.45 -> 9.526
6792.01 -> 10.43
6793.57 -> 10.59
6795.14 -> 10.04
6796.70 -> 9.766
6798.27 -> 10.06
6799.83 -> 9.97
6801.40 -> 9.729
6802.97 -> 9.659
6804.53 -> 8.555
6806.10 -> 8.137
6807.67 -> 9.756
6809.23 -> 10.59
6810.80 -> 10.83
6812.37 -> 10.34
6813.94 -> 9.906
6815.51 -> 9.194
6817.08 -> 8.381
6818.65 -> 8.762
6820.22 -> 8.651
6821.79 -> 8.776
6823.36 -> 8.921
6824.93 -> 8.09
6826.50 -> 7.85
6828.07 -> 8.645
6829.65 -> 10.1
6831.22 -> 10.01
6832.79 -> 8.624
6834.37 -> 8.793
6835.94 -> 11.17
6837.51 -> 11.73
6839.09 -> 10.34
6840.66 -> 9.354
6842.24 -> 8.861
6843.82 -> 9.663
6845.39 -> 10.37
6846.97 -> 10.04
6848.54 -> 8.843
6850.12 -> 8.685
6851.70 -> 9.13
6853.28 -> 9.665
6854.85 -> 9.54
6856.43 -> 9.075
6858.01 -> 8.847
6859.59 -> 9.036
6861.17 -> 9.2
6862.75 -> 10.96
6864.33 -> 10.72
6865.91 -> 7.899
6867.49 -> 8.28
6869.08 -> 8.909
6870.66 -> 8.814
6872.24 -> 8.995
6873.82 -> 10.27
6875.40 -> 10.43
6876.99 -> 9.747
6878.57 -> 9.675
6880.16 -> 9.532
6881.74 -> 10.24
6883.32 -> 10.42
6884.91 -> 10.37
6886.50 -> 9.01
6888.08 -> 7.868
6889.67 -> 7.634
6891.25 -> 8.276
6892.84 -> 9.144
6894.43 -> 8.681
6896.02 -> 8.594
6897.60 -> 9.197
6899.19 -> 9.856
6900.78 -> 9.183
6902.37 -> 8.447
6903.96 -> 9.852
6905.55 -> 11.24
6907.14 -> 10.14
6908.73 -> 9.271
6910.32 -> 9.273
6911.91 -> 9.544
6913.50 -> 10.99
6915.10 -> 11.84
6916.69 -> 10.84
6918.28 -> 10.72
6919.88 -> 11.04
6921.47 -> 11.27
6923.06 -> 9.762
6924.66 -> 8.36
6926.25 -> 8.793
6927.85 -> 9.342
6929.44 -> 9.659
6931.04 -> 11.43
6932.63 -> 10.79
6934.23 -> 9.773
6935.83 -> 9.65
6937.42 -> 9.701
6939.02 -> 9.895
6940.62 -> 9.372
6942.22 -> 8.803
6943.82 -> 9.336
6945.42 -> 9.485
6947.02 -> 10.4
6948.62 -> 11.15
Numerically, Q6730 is -3.1 angstrom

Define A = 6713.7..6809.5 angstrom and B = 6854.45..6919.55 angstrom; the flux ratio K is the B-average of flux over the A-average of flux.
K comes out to 1.03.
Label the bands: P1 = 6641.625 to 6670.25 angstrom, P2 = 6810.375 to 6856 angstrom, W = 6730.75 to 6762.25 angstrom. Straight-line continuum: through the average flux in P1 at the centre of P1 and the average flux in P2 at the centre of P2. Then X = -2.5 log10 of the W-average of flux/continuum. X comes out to 0.06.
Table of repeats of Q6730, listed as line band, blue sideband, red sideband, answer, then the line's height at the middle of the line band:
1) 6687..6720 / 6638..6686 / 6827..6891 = 5.9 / 9.05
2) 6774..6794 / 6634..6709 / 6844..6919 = -2.0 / 8.97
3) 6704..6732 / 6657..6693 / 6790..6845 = 0.8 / 8.72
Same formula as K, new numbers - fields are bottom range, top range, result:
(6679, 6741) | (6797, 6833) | 1.14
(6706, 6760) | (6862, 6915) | 1.09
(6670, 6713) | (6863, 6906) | 1.21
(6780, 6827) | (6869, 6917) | 1.00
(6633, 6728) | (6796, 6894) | 1.11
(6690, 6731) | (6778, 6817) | 1.23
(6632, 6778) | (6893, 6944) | 1.14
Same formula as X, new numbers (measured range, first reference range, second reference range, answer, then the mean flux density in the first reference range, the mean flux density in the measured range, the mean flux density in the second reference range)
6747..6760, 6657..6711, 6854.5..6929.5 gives 0.07 mag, 7.94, 7.96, 9.56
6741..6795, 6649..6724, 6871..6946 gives -0.05 mag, 8.18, 9.19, 9.69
